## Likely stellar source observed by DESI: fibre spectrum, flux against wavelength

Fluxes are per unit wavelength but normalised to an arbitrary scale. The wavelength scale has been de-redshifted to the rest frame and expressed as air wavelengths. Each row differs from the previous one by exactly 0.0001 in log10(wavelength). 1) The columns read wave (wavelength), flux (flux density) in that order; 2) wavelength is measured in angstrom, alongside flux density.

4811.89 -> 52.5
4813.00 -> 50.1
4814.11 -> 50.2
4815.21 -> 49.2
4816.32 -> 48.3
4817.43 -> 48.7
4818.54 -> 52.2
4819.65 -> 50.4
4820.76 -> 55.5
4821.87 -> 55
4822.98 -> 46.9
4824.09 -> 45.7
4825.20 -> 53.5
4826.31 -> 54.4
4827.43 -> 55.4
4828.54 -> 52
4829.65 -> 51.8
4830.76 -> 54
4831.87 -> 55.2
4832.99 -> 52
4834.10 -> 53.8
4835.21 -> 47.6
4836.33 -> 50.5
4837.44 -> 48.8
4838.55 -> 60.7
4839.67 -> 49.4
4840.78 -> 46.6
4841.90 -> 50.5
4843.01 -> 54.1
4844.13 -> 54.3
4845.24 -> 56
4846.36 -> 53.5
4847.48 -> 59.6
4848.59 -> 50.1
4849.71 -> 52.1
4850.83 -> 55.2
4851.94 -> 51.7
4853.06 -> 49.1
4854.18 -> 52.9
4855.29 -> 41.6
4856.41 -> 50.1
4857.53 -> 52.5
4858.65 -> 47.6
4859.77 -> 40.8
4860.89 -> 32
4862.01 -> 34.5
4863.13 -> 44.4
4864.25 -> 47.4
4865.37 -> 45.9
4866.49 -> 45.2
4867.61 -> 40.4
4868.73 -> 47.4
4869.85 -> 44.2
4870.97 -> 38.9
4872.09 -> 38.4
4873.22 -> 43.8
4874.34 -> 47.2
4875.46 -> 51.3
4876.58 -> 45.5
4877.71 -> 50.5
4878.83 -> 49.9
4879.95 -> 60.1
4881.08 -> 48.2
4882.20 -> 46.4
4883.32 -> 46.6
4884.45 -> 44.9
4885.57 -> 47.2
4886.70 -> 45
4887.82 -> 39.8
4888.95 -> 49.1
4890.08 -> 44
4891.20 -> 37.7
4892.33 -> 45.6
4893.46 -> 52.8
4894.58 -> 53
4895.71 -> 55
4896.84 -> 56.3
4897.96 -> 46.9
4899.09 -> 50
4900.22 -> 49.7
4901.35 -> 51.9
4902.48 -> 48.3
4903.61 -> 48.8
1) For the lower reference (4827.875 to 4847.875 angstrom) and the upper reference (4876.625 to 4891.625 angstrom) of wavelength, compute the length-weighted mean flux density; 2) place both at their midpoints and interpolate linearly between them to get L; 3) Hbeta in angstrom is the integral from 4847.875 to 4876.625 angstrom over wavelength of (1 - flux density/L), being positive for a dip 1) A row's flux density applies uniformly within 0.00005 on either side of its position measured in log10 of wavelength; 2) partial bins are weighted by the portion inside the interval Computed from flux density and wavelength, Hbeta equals 2.2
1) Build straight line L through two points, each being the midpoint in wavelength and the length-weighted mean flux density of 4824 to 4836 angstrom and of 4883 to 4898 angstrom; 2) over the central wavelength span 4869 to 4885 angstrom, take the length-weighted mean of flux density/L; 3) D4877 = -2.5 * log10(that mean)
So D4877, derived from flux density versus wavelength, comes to 0.039 mag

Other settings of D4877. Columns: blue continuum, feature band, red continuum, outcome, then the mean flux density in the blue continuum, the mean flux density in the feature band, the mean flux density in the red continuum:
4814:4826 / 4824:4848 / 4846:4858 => -0.035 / 50.6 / 52.8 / 51.6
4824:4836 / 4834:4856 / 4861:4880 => -0.047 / 52.5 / 51.9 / 44.9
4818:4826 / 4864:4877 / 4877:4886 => 0.116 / 51.4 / 44.6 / 49.2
